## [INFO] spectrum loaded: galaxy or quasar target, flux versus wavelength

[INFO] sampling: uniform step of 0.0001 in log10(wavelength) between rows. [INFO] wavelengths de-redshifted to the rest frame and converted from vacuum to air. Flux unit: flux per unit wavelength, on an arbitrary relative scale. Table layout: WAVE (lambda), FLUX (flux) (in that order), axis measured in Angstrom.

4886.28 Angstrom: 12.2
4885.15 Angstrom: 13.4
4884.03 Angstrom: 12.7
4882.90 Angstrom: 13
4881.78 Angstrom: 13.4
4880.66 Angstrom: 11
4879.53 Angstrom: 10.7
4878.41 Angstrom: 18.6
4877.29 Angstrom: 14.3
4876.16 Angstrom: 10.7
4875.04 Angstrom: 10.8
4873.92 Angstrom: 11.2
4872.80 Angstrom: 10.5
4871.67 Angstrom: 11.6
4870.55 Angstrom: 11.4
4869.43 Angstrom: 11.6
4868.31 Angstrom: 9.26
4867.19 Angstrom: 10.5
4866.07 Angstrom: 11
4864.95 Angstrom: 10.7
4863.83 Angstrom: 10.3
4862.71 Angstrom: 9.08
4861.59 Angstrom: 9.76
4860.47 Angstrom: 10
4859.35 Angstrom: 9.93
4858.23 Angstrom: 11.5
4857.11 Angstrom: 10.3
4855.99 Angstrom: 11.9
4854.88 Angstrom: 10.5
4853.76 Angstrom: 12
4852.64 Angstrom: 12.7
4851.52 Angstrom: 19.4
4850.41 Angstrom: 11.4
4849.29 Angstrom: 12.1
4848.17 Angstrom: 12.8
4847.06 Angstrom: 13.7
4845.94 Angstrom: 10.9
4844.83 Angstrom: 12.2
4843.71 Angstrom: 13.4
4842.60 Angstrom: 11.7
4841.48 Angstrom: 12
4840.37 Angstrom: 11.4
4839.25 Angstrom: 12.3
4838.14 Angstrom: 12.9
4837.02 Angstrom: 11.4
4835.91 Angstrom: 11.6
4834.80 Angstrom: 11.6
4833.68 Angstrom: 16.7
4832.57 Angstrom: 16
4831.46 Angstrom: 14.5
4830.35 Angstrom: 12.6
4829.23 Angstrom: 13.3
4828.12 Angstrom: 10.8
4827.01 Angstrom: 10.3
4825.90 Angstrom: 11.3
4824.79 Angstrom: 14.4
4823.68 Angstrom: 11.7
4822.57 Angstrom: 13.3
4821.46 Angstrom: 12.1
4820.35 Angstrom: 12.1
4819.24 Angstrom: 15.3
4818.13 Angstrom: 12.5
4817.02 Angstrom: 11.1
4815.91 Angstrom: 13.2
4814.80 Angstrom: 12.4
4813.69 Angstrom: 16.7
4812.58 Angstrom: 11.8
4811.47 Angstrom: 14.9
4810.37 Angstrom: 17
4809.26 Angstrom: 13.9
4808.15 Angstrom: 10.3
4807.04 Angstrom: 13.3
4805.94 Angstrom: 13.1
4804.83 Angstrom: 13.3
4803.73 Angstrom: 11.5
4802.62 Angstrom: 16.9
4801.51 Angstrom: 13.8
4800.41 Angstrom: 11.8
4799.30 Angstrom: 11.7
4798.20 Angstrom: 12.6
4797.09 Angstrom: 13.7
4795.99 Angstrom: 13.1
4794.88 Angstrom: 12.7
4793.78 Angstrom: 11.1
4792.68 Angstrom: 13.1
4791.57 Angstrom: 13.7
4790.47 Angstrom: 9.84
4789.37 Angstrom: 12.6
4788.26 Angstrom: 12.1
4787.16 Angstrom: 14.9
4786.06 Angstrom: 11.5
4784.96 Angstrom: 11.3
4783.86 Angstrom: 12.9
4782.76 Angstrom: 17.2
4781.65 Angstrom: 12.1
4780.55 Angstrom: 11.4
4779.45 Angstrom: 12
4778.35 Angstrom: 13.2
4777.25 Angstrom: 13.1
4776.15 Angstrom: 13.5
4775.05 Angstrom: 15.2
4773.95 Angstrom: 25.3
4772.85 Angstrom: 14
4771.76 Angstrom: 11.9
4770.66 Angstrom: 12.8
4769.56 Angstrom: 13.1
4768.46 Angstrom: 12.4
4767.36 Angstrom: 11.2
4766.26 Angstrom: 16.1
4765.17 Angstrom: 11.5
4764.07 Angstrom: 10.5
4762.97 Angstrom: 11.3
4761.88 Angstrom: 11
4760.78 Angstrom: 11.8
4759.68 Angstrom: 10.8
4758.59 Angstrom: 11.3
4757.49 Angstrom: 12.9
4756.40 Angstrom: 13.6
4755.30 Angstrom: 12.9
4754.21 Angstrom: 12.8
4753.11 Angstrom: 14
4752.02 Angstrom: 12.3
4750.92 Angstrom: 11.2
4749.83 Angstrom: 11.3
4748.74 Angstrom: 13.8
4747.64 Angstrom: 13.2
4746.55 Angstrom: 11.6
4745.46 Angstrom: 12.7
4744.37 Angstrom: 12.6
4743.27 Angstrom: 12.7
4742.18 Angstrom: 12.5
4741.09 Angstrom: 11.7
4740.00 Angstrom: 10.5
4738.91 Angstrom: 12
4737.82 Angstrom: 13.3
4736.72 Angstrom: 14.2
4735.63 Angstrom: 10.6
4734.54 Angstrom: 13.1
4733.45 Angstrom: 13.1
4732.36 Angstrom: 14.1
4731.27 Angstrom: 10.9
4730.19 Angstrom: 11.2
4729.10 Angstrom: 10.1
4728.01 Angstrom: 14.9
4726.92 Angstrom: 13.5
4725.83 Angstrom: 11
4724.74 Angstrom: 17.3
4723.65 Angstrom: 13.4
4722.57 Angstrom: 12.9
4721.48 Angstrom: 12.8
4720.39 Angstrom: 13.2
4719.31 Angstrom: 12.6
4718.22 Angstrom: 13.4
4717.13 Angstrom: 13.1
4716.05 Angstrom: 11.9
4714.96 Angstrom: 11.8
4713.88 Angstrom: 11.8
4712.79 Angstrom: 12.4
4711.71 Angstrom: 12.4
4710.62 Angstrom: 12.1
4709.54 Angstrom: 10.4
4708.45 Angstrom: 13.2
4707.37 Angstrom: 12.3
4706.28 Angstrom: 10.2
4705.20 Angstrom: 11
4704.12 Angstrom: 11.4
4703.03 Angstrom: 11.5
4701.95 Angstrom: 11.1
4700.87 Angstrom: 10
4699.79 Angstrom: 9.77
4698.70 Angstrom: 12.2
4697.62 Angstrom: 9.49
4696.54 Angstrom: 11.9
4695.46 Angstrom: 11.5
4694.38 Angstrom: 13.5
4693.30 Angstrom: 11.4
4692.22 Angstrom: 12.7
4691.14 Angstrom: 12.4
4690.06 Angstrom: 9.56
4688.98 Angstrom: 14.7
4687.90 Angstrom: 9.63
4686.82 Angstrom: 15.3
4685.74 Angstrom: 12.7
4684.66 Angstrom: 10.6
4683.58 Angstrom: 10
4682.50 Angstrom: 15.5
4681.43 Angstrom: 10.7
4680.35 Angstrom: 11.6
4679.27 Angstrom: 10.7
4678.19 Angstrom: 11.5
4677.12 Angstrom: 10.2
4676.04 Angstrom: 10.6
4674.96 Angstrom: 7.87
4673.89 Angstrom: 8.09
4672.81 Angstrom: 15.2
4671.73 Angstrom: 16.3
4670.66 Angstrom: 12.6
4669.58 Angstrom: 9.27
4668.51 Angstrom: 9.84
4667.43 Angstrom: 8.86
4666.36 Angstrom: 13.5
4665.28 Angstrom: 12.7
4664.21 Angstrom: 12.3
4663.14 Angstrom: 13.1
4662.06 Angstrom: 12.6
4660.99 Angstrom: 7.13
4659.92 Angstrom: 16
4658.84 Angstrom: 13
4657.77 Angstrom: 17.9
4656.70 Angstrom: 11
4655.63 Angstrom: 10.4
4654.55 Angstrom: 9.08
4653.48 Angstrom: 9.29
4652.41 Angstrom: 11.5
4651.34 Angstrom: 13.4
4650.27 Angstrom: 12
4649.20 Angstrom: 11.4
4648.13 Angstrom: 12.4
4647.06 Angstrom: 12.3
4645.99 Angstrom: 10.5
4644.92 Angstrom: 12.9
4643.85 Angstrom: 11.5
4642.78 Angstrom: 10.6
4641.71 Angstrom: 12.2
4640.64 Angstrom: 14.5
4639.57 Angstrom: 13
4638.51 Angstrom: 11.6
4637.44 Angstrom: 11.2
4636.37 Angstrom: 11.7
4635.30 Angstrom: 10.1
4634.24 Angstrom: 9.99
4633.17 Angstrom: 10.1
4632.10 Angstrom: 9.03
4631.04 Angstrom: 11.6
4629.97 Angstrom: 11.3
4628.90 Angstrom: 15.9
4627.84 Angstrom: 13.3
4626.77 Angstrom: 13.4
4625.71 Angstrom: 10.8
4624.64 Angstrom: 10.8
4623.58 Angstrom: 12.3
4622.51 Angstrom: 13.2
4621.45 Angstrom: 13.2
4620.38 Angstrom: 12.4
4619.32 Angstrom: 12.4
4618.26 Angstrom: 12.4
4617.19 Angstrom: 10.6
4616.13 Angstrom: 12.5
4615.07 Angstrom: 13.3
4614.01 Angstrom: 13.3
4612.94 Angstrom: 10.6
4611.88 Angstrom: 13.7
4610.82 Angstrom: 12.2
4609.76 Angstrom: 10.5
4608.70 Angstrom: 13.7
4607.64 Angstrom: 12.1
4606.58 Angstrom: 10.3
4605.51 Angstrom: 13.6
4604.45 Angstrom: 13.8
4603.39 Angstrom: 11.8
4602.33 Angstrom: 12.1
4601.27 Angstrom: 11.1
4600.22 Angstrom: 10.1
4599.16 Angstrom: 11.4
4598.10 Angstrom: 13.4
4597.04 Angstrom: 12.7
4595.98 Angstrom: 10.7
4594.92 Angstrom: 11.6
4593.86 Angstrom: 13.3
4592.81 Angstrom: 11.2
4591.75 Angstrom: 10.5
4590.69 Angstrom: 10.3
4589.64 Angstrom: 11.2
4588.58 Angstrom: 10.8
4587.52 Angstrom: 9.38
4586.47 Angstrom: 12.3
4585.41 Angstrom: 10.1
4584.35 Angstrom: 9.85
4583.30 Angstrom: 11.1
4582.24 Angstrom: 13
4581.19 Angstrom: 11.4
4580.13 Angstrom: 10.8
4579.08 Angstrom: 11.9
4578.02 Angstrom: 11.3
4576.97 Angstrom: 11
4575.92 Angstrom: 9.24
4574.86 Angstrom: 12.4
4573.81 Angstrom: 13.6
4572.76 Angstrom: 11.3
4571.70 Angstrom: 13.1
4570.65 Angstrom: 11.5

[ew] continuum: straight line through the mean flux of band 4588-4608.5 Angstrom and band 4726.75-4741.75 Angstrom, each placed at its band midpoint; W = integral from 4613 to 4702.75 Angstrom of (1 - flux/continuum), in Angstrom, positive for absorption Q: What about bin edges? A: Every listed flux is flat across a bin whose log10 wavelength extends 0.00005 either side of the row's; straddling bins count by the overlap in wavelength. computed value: 1.40 Angstrom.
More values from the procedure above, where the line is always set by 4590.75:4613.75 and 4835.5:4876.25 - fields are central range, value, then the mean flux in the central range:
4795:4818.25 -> -3.33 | 13.3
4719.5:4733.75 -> -1.48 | 12.9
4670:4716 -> 0.44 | 11.7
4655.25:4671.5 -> -0.40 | 12.1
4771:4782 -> -2.39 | 14.2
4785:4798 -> -1.01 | 12.5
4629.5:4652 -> 0.49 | 11.6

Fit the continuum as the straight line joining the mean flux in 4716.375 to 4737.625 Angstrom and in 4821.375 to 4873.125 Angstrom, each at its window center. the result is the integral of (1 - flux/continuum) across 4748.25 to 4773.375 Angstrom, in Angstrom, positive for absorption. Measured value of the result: 0.6 Angstrom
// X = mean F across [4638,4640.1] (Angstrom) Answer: 12.4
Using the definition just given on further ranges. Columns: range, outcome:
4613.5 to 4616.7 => 13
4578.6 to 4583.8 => 11.6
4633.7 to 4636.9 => 10.6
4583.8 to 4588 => 10.4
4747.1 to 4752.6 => 12.4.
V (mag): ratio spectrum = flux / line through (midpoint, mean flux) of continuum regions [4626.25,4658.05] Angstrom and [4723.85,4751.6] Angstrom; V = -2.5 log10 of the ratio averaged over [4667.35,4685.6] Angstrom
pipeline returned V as 0.077 mag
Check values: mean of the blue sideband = 11.8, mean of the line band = 11.2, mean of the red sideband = 12.5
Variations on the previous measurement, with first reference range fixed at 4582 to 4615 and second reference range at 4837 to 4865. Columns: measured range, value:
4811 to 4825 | -0.12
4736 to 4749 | -0.07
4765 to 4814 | -0.14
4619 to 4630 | -0.09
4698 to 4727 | -0.04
